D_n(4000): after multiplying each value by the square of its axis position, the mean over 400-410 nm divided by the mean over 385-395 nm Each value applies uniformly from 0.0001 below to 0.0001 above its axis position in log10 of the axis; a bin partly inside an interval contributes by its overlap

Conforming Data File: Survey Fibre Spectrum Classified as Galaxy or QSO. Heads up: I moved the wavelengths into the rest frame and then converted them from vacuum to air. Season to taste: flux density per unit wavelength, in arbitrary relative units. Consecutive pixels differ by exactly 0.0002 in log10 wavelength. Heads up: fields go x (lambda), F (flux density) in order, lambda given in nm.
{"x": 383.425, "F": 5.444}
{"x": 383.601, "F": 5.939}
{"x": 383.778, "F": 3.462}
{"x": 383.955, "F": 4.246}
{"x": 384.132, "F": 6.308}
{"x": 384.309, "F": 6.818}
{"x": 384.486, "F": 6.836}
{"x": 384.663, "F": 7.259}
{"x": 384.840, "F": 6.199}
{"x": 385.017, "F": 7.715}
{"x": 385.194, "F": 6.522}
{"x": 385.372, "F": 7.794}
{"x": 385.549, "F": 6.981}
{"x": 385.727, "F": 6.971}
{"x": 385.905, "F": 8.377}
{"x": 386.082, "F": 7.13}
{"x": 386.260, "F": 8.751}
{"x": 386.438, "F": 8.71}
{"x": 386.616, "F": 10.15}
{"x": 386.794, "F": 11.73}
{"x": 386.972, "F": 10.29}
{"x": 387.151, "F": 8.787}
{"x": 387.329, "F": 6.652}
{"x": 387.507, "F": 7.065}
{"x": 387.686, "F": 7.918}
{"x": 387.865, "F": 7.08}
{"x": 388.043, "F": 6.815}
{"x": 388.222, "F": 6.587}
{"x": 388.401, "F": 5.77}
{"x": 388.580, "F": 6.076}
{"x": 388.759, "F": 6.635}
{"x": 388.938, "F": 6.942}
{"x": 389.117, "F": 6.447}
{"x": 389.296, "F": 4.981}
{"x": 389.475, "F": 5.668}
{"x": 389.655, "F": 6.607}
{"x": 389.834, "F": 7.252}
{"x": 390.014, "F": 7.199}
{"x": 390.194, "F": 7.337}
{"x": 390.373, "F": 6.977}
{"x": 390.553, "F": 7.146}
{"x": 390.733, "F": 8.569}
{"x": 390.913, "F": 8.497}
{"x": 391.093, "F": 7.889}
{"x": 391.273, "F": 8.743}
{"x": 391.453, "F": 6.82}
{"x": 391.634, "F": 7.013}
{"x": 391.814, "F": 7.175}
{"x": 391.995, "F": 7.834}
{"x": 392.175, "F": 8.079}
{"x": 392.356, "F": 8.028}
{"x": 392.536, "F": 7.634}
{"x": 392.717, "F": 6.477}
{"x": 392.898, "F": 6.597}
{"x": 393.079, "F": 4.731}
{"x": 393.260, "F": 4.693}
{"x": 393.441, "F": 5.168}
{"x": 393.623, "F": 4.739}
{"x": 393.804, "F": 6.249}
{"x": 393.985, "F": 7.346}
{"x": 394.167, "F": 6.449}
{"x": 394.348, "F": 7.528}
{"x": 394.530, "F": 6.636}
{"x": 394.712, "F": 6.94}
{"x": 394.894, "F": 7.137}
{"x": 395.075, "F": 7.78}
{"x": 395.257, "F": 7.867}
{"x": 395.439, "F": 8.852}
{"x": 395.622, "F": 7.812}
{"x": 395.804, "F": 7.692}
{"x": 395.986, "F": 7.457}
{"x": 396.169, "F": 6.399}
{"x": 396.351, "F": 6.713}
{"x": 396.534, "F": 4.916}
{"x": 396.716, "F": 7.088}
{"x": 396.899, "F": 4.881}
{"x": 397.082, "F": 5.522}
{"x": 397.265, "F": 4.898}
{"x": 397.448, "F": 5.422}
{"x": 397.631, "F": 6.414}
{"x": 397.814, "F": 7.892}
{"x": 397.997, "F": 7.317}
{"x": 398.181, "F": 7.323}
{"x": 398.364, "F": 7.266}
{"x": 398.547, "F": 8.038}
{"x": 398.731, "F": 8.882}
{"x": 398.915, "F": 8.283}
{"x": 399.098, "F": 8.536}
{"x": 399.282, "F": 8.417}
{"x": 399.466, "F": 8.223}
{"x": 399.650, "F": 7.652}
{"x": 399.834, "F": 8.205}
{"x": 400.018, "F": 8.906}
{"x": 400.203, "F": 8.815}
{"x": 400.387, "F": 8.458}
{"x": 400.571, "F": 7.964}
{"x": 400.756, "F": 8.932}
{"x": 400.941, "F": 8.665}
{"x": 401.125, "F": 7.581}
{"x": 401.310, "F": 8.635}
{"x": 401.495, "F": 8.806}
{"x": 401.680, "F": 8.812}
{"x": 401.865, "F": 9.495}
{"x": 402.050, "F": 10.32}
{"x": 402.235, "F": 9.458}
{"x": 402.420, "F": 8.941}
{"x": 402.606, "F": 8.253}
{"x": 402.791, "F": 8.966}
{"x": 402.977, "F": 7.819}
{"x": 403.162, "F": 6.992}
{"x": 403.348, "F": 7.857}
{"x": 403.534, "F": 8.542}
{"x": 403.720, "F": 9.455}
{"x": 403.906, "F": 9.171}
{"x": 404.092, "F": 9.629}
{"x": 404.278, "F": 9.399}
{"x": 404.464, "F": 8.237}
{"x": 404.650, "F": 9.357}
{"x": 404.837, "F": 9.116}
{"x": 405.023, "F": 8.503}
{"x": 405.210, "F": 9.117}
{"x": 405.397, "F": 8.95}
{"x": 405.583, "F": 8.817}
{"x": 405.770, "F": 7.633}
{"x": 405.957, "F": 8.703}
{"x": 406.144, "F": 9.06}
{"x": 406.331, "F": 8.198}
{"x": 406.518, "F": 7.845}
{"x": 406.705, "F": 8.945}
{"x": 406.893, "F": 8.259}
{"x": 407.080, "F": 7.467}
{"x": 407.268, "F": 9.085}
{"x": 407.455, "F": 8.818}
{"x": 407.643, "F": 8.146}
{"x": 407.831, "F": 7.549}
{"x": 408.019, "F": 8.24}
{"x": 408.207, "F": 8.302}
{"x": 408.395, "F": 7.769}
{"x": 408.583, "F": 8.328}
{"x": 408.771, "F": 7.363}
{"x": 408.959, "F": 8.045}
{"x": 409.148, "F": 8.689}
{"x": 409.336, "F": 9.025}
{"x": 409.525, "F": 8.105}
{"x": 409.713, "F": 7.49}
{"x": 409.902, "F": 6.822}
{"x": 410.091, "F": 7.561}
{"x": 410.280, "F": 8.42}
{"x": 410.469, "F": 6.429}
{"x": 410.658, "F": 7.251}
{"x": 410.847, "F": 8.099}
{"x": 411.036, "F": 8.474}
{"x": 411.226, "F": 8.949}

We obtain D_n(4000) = 1.3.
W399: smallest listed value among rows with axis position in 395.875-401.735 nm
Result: 4.881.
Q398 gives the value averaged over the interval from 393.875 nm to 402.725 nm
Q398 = 7.71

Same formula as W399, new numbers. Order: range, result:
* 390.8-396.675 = 4.693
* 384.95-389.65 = 4.981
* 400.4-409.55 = 6.992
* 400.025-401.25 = 7.581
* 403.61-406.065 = 7.633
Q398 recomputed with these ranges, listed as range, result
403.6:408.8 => 8.57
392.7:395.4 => 6.47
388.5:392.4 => 7.17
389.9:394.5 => 6.99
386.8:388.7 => 7.48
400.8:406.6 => 8.72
